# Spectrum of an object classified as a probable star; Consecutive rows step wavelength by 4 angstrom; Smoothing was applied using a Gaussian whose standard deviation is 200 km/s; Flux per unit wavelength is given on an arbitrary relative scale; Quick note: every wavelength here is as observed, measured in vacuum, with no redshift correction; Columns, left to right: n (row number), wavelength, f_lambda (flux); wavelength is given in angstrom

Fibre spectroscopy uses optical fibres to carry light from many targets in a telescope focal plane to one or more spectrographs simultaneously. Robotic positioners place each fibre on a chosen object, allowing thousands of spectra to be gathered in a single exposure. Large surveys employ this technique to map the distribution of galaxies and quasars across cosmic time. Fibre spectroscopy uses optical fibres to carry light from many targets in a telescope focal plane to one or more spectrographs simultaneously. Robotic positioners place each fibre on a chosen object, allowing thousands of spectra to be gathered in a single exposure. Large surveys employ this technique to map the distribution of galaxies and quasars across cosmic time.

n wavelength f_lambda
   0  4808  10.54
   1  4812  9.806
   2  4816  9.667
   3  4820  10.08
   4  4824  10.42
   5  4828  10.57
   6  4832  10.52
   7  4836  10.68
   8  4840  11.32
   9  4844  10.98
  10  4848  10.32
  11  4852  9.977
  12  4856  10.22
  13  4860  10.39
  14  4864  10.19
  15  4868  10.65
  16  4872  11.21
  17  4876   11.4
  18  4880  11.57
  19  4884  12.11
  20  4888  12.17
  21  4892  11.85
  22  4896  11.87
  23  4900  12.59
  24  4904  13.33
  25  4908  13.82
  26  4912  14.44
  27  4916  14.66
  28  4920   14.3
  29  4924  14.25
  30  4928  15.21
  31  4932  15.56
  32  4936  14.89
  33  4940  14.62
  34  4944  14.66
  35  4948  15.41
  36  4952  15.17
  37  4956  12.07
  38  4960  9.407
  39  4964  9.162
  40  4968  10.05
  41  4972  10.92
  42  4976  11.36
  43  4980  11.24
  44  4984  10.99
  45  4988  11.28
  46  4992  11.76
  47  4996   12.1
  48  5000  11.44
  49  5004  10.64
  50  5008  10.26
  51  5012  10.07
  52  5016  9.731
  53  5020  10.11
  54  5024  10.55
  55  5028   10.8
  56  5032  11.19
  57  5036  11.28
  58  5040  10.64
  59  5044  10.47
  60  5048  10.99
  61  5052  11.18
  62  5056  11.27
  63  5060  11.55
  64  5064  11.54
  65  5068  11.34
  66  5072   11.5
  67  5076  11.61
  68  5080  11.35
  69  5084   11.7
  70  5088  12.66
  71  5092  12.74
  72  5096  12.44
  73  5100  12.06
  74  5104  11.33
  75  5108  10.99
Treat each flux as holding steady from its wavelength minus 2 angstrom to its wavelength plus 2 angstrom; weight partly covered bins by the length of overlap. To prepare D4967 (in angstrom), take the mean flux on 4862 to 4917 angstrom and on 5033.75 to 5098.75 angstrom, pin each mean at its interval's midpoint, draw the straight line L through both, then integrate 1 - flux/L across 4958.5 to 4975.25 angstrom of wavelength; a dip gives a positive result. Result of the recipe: 2.7 angstrom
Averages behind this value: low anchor 12.2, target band 10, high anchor 11.5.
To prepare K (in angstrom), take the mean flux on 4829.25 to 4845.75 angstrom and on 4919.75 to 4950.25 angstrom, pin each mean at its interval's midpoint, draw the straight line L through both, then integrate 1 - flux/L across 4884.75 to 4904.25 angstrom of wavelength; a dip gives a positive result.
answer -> 1.42 angstrom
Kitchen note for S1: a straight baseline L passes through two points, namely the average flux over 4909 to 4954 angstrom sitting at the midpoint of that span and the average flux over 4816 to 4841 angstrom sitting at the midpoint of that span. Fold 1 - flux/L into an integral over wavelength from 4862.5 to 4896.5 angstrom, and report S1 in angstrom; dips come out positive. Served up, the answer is 3.2 angstrom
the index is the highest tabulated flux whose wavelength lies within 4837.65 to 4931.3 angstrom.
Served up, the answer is 15.21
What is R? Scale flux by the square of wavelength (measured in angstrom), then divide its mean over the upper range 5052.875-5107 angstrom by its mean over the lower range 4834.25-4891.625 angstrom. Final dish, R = 1.2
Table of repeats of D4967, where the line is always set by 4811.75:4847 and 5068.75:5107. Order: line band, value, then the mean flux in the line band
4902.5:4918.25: -4.6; 14.1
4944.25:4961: -3.4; 13.4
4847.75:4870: 0.7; 10.3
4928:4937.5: -3.6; 15.2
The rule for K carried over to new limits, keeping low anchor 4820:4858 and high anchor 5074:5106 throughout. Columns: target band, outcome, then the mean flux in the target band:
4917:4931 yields -4.6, 14.7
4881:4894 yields -1.4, 12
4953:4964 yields 0.4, 10.9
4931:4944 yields -4.5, 14.9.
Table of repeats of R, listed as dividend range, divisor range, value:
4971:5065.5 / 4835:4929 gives 0.96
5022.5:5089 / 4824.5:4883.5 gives 1.14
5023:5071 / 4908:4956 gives 0.79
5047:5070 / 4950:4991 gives 1.05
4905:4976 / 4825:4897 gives 1.26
